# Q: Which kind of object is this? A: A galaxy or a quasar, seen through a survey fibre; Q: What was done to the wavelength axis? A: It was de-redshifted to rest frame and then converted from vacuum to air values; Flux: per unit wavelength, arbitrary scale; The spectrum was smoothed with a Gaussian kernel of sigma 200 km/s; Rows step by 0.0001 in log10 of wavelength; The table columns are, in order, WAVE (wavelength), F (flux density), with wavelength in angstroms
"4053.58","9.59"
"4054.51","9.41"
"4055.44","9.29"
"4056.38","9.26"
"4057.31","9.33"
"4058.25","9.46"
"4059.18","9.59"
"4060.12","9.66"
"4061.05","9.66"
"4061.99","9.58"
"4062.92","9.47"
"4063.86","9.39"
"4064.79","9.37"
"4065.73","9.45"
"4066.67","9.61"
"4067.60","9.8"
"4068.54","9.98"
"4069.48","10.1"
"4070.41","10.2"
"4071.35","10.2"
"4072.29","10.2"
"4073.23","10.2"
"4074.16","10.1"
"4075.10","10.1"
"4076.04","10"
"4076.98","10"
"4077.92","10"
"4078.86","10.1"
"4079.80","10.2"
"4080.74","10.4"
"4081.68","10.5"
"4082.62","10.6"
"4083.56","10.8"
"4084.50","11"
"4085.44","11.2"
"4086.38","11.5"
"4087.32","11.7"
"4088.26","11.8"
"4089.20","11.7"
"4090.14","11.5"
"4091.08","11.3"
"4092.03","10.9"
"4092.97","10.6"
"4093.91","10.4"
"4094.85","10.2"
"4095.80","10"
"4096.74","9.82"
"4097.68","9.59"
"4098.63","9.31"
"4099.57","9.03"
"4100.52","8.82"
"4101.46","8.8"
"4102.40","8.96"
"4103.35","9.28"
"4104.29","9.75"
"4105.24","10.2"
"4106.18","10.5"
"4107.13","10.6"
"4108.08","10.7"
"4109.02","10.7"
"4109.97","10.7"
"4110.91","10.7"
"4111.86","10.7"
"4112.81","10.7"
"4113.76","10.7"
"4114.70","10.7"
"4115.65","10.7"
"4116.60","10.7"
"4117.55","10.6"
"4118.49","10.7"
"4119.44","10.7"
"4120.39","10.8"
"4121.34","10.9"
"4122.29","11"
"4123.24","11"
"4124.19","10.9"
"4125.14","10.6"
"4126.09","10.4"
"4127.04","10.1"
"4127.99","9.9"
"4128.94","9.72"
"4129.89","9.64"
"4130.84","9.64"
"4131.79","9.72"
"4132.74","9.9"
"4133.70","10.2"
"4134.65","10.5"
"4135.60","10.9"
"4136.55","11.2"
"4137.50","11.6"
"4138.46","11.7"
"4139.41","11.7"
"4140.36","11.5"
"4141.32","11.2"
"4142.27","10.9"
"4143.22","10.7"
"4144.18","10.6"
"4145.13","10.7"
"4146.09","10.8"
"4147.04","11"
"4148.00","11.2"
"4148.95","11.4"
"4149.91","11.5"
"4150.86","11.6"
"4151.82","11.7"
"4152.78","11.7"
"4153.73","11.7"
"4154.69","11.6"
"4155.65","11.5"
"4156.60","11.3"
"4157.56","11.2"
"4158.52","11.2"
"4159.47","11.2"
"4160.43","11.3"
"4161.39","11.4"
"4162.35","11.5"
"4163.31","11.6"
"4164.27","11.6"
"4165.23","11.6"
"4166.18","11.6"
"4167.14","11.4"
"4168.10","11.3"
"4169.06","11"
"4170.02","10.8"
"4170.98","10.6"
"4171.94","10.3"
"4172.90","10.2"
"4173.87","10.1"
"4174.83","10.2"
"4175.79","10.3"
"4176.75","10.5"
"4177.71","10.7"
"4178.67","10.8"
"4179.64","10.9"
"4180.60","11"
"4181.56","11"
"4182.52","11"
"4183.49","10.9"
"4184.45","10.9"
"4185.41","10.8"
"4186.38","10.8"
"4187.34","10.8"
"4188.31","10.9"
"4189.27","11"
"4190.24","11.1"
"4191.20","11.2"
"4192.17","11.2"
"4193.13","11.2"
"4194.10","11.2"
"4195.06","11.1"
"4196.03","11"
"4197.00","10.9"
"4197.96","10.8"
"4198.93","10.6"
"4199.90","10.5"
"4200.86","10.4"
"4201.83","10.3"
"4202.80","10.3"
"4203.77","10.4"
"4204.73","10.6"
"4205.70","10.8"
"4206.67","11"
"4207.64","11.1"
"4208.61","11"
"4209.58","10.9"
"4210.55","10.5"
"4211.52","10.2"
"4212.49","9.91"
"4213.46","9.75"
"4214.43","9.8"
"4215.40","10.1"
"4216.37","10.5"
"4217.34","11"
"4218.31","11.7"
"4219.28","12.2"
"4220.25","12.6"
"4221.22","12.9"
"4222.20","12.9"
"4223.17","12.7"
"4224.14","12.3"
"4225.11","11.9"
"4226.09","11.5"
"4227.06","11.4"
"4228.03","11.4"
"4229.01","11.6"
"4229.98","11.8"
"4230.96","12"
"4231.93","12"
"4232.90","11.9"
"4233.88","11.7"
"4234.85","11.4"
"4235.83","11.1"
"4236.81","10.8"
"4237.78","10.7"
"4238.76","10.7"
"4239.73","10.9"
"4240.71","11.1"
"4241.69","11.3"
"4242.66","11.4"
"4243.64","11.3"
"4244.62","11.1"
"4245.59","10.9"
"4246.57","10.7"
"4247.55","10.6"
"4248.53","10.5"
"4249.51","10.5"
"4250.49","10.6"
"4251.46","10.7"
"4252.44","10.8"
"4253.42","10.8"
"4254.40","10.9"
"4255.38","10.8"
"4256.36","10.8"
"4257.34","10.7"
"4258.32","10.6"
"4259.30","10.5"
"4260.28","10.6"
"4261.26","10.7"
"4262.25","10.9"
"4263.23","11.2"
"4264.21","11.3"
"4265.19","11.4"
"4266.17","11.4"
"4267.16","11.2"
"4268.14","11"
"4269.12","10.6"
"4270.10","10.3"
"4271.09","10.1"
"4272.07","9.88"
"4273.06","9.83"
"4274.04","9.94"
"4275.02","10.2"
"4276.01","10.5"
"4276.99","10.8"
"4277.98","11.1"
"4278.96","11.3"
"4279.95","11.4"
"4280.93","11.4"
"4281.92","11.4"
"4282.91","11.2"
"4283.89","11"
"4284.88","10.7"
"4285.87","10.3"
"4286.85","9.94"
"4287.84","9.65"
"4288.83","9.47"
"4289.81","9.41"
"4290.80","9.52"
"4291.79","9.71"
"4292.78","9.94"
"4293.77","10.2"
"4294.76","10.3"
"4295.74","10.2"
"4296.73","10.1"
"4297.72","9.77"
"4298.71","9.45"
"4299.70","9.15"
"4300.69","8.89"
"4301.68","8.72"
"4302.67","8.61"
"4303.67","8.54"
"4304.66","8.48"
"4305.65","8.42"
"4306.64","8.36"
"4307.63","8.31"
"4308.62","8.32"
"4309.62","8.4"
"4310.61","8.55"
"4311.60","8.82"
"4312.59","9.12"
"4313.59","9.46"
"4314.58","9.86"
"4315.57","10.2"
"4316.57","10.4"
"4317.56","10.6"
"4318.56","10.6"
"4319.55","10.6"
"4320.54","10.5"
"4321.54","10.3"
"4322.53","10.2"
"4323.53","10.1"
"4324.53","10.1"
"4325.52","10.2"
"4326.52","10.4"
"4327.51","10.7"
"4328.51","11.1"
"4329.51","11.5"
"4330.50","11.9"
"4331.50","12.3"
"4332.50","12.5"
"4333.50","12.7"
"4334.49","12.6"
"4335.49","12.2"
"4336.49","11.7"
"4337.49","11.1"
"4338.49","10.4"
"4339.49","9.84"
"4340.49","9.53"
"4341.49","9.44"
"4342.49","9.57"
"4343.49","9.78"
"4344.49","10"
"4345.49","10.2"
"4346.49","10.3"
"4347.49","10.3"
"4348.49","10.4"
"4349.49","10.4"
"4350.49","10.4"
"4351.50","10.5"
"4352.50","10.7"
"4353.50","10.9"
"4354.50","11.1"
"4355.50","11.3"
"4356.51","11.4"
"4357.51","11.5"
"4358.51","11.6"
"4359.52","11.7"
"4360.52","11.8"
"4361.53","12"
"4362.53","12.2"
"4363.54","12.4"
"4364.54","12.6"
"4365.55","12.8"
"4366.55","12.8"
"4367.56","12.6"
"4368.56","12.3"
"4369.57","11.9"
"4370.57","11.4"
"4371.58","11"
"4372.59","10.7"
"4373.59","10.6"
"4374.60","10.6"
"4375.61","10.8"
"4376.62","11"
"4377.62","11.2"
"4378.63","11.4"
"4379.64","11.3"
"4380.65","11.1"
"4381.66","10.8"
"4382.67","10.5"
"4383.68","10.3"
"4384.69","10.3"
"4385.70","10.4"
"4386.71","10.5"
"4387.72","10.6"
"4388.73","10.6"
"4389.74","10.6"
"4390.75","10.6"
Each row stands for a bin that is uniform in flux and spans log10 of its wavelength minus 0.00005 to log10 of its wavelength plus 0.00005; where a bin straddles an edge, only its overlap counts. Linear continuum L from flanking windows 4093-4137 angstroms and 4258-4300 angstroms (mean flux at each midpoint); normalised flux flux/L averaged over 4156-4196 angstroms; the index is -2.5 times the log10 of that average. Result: -0.07 mag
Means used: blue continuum 10.2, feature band 11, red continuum 10.5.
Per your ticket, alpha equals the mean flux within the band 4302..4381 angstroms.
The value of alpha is 10.7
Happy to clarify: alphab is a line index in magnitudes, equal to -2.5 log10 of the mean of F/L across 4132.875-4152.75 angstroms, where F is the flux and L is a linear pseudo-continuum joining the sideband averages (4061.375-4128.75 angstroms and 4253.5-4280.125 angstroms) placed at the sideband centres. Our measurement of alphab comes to -0.07 mag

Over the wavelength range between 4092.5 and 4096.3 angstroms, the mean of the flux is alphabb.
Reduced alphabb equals 10.3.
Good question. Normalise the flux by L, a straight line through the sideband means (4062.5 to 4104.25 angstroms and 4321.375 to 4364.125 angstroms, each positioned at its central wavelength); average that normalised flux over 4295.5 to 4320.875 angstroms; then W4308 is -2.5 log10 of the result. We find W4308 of 0.168 mag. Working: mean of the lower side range 10.2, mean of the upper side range 11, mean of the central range 9.31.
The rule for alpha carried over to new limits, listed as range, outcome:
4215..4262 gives 11.2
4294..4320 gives 9.32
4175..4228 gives 11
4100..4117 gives 10.2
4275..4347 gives 10.2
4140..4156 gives 11.2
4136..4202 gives 11.1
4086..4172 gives 10.8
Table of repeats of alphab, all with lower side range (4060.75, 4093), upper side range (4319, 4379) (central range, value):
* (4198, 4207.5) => 0.01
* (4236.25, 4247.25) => -0.02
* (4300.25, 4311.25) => 0.28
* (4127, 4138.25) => 0.02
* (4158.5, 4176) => -0.04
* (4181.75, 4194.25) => -0.03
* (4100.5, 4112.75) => 0.04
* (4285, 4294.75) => 0.11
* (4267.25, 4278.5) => 0.05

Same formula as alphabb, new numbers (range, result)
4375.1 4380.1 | 11.1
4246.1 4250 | 10.6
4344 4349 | 10.3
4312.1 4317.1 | 9.81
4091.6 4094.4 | 10.7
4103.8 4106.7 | 10.2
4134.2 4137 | 10.9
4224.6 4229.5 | 11.6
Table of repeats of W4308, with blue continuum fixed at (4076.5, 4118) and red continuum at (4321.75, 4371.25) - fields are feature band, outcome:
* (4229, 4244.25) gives -0.05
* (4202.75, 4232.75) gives -0.05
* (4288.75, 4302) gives 0.14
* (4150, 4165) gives -0.09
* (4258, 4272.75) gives 0.02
